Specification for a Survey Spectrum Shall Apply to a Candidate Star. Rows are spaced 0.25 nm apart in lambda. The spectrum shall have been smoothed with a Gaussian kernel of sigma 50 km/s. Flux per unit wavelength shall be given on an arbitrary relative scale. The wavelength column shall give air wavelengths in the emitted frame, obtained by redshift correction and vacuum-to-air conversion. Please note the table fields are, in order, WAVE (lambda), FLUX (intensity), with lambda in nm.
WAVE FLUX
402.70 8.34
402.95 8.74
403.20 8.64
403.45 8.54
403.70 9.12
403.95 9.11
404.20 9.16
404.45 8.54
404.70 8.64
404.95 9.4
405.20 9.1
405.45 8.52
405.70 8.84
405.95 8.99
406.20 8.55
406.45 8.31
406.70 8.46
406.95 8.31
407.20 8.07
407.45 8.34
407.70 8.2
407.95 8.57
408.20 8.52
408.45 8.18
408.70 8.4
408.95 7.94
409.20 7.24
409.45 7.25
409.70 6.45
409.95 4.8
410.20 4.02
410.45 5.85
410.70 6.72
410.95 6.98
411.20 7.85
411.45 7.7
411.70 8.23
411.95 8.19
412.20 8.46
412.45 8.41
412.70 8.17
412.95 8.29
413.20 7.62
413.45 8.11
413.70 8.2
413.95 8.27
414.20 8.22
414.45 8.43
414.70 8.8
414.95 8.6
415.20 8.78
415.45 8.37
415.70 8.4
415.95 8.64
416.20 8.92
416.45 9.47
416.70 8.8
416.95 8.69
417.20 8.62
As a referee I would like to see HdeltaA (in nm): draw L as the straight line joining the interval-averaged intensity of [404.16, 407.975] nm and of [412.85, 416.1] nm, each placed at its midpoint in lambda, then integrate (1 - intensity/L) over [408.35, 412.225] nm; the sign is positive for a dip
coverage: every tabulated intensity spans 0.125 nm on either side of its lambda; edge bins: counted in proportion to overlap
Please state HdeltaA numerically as 0.63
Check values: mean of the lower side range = 8.61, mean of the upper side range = 8.37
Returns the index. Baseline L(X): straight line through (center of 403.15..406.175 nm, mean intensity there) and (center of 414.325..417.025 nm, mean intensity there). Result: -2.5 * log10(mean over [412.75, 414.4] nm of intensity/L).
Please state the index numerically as 0.08 mag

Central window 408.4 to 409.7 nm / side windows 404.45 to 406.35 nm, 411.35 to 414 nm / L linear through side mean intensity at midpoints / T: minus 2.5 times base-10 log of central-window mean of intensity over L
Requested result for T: 0.11 mag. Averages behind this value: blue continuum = 8.83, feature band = 7.65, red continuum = 8.15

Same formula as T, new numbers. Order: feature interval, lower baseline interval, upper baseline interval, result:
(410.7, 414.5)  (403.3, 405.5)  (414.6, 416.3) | 0.09 mag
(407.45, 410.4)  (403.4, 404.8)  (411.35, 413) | 0.17 mag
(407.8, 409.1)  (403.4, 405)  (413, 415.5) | 0.05 mag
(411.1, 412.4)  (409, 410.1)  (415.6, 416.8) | -0.12 mag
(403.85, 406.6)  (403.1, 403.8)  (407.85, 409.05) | -0.03 mag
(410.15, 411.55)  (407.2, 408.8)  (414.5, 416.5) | 0.27 mag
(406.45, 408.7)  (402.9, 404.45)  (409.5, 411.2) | -0.16 mag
